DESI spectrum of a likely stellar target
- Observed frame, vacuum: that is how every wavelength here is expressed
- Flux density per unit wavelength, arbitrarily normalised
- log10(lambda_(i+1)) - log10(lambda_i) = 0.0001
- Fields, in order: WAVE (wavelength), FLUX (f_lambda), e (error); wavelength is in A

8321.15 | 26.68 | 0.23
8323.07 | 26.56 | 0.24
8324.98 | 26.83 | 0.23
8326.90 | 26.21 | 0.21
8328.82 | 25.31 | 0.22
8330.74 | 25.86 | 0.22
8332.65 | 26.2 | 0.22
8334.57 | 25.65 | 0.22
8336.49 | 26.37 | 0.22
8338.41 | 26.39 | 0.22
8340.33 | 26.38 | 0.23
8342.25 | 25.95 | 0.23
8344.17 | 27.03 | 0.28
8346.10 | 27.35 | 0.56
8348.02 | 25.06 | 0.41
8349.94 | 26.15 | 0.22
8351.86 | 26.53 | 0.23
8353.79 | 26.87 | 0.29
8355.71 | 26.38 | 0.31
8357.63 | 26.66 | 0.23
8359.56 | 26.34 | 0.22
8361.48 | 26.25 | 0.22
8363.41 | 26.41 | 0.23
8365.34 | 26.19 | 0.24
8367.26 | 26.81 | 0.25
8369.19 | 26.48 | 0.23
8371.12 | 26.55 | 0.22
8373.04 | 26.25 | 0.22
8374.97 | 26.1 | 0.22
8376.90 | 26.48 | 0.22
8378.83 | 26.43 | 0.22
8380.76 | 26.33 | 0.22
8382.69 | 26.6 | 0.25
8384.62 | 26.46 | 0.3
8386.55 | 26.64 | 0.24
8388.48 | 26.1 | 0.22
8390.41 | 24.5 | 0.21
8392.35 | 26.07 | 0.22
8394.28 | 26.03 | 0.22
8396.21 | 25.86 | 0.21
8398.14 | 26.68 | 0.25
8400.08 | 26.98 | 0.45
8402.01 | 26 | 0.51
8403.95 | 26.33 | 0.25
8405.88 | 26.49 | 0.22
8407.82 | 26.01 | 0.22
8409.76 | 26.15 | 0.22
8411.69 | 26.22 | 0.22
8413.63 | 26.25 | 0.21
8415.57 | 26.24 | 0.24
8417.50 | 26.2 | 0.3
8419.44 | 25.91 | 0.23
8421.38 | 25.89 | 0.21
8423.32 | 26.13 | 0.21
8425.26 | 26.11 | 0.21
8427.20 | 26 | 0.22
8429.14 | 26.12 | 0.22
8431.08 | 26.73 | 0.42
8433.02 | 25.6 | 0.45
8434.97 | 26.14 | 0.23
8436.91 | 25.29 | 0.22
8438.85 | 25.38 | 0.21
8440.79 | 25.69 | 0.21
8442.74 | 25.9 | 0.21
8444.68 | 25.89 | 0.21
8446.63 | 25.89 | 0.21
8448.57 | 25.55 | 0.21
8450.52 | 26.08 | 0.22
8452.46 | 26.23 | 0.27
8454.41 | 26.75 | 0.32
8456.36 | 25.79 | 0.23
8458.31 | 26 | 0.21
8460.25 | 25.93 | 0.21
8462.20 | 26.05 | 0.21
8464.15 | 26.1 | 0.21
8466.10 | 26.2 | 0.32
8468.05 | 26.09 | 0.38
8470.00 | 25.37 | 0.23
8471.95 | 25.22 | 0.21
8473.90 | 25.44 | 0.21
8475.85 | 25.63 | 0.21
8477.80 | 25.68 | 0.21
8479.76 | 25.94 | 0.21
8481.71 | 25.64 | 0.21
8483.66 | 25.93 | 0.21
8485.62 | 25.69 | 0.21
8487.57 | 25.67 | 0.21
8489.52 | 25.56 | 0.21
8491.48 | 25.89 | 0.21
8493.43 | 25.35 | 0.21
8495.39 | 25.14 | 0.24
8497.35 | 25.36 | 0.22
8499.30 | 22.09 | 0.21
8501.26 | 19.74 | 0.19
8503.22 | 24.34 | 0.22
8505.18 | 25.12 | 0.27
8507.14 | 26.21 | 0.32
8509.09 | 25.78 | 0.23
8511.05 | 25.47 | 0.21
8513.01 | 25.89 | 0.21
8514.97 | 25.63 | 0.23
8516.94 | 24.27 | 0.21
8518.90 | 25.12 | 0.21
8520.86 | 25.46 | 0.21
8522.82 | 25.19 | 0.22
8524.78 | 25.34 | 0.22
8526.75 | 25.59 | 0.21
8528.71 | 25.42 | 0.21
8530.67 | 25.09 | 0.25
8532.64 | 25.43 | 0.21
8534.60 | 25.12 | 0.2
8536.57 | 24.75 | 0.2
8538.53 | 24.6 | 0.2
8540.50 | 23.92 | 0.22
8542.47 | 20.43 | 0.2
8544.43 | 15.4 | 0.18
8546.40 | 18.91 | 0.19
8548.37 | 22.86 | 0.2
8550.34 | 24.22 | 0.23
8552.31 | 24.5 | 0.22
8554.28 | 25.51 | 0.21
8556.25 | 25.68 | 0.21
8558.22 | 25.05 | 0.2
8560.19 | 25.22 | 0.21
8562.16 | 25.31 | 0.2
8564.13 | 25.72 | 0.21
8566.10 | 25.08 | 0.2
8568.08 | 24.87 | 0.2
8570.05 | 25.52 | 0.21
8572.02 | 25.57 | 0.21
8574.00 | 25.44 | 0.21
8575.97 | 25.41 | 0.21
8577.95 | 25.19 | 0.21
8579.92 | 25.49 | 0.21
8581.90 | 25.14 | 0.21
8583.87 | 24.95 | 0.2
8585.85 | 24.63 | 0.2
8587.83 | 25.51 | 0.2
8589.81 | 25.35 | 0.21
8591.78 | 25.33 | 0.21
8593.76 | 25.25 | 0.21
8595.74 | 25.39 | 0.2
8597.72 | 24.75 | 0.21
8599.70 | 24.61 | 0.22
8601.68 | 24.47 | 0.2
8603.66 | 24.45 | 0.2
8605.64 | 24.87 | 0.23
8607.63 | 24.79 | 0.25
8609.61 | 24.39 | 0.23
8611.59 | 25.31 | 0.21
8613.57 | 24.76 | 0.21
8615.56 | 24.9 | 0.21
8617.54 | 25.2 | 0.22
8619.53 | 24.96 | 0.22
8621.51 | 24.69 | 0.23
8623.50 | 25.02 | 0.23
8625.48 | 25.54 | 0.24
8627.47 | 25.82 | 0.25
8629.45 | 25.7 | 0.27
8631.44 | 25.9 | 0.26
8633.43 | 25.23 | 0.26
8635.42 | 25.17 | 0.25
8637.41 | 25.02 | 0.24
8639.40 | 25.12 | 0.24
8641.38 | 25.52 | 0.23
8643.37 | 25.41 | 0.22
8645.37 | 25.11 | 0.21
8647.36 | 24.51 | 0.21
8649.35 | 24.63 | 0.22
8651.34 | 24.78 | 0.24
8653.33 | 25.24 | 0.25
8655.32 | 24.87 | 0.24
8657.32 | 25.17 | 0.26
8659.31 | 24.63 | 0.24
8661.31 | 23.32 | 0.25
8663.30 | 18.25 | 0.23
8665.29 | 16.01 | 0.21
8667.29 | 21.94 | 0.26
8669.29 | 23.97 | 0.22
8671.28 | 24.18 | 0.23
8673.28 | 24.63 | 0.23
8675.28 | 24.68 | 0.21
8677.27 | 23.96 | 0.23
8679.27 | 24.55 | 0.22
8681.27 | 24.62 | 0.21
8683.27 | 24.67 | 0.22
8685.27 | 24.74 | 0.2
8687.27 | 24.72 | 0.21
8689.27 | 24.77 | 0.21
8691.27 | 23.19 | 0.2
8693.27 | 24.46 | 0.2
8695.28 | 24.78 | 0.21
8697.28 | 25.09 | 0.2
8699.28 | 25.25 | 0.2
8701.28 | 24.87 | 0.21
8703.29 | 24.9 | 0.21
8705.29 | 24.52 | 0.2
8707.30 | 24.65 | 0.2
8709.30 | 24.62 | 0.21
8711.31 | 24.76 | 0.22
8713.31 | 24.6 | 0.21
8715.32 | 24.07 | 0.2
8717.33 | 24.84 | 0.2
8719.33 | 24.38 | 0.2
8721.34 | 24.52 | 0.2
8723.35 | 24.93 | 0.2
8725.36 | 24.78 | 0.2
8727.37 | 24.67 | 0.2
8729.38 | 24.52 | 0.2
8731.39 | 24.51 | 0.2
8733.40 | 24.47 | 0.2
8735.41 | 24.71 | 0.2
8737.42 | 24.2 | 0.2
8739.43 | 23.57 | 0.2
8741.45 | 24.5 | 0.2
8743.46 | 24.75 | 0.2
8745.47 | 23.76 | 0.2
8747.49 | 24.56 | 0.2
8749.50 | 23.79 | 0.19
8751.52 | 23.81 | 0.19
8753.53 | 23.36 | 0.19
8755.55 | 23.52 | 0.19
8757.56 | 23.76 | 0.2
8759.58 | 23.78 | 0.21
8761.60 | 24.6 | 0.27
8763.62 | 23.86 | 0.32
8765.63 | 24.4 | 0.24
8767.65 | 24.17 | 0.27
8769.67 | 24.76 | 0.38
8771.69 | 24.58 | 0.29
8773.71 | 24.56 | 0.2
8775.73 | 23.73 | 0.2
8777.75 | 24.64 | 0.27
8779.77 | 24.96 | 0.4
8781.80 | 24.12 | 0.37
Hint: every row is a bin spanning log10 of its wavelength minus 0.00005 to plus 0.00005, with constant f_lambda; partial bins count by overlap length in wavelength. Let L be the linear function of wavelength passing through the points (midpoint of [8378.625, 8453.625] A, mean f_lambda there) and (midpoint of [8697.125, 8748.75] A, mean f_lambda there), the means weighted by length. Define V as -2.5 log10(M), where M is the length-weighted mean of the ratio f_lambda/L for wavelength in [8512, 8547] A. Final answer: 0.07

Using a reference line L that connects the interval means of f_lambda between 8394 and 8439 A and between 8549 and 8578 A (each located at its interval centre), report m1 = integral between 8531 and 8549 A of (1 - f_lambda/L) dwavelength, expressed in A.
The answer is 2.04 A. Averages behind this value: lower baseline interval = 26.1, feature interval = 22.5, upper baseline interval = 25.2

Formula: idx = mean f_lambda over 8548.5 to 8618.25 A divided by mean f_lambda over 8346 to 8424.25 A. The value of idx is 1.0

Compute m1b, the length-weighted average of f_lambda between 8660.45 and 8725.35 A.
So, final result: 24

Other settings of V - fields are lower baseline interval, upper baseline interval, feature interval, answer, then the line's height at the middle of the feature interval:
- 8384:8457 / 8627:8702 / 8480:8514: 0.02 mag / 25.5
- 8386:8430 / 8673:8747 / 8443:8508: 0.01 mag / 25.8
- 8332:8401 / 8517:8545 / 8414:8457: -0.02 mag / 25.4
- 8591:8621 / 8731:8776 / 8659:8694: 0.05 mag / 24.5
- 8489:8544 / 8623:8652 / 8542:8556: 0.13 mag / 24.8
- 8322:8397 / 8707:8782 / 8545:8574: 0.03 mag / 25.3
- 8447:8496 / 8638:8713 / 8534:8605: 0.03 mag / 25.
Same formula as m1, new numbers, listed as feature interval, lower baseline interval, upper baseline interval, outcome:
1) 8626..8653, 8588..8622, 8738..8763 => -0.6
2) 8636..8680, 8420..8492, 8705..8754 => 1.6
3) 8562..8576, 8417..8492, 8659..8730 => -0.2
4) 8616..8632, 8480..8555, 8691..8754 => -0.6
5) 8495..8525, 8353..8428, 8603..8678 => 0.8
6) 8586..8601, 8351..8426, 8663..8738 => -0.1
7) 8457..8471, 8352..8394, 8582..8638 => -0.1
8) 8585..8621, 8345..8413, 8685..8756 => 0.2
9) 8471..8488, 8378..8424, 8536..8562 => -0.7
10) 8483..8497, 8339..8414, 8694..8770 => 0.1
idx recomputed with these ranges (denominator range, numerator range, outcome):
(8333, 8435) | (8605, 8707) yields 0.93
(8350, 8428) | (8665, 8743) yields 0.93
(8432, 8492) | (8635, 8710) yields 0.94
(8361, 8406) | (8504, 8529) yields 0.97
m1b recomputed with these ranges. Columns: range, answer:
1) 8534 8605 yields 24.4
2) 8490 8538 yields 25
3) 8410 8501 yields 25.7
